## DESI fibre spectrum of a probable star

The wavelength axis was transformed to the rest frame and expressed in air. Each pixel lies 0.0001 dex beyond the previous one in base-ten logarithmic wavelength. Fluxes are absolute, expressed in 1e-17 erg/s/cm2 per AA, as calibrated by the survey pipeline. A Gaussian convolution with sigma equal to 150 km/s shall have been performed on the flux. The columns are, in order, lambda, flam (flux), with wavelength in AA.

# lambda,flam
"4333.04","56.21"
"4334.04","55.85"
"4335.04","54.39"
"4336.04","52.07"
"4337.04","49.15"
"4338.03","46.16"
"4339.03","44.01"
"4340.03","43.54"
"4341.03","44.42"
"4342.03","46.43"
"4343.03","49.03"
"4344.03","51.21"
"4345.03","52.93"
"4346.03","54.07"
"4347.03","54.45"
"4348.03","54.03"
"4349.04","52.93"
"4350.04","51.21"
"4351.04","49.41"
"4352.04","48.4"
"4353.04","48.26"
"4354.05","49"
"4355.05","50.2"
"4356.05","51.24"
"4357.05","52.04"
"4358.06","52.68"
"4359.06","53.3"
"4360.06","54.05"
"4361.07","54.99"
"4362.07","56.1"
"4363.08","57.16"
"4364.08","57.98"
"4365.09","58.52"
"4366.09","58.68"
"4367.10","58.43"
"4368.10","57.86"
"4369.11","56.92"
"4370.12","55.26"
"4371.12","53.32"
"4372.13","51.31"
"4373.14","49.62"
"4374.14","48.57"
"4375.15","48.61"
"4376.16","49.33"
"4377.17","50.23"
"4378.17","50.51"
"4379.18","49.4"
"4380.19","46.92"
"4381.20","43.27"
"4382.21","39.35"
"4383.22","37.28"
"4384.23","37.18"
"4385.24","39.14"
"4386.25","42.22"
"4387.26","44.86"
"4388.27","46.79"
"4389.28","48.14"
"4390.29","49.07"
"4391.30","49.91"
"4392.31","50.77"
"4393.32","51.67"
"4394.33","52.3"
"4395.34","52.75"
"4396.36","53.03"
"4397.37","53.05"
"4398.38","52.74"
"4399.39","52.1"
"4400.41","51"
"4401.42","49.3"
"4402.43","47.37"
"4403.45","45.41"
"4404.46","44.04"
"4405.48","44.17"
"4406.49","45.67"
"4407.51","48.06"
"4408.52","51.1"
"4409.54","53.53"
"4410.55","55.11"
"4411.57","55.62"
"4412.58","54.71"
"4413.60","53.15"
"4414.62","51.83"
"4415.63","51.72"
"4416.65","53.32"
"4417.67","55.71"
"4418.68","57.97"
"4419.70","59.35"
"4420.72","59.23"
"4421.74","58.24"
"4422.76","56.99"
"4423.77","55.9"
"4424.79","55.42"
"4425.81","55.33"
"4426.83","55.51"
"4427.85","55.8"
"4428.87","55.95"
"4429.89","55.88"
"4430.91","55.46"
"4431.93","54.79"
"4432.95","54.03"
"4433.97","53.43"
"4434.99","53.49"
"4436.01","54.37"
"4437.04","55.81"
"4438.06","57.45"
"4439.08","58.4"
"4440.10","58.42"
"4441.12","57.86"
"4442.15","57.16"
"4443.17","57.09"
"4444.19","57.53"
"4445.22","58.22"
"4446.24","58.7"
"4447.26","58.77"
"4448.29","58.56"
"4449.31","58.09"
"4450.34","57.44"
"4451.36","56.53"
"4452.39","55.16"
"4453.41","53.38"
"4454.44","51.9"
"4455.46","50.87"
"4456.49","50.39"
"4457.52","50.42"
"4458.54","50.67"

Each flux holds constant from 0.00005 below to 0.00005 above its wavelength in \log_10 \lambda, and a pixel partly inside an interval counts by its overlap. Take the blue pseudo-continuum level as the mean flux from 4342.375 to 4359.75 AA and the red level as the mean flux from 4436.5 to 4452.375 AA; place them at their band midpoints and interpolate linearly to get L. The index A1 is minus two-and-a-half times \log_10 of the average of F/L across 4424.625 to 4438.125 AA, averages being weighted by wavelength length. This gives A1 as 0.03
